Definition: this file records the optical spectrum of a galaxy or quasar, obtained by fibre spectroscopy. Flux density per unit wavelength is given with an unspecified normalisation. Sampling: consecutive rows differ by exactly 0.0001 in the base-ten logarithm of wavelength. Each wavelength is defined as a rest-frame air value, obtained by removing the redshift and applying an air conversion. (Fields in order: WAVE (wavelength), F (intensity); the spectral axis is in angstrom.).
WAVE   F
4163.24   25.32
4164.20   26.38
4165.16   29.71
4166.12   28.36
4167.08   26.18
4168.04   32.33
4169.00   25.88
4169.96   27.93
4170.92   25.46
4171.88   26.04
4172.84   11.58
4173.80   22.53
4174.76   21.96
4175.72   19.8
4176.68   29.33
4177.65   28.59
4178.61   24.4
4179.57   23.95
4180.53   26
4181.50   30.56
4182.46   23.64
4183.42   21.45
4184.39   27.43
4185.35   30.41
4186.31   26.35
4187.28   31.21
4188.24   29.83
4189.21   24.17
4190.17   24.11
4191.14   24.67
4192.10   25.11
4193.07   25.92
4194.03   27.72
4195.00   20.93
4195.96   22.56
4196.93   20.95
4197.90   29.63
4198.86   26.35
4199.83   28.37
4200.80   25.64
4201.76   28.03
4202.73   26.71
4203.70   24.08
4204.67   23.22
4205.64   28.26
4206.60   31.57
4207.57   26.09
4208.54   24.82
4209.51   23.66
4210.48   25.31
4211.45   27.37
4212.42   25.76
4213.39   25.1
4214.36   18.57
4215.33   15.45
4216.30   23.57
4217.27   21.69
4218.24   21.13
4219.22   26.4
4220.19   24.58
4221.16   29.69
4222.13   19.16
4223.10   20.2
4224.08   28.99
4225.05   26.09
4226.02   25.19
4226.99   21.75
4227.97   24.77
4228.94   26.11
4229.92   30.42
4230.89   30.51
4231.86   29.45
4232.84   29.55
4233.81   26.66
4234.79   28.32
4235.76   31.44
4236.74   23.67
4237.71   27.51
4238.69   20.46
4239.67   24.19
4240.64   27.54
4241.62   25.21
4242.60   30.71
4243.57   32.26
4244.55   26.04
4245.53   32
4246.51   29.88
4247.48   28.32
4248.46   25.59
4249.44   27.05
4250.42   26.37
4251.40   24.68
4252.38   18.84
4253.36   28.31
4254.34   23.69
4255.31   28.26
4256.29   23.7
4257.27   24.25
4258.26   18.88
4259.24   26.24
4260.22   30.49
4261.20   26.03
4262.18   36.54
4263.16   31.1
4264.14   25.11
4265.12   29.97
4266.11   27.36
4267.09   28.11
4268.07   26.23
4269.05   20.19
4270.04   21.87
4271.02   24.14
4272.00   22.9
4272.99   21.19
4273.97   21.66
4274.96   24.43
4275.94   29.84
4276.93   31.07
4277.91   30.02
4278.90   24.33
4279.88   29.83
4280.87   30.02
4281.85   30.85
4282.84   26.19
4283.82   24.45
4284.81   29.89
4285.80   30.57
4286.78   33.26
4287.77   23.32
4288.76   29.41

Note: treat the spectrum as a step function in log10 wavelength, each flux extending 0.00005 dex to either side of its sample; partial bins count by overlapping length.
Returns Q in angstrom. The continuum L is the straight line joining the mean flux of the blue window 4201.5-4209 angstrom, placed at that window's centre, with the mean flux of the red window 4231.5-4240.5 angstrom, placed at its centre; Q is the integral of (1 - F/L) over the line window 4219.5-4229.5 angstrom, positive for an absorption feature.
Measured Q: 0.7 angstrom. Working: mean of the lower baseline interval 26.6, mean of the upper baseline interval 26.8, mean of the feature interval 24.7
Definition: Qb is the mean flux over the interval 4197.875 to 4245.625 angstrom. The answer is 25.9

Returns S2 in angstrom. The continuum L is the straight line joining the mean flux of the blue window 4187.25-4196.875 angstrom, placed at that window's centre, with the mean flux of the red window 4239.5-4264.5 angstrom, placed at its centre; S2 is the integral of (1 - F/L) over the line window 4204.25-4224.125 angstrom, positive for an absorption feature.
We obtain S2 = 1.2 angstrom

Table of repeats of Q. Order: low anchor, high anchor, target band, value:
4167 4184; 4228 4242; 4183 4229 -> 1.55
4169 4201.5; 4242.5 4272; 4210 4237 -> 0.79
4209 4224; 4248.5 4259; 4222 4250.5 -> -3.58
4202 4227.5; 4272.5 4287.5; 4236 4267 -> -0.61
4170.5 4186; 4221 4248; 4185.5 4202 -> -0.51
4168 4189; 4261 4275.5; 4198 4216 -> 0.24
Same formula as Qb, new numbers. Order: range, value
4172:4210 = 25.4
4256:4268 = 27.3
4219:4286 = 26.6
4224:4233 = 27.1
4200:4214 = 26.1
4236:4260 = 26.1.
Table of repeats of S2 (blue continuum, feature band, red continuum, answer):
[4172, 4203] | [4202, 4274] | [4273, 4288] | 2.3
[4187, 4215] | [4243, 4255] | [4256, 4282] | -0.3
